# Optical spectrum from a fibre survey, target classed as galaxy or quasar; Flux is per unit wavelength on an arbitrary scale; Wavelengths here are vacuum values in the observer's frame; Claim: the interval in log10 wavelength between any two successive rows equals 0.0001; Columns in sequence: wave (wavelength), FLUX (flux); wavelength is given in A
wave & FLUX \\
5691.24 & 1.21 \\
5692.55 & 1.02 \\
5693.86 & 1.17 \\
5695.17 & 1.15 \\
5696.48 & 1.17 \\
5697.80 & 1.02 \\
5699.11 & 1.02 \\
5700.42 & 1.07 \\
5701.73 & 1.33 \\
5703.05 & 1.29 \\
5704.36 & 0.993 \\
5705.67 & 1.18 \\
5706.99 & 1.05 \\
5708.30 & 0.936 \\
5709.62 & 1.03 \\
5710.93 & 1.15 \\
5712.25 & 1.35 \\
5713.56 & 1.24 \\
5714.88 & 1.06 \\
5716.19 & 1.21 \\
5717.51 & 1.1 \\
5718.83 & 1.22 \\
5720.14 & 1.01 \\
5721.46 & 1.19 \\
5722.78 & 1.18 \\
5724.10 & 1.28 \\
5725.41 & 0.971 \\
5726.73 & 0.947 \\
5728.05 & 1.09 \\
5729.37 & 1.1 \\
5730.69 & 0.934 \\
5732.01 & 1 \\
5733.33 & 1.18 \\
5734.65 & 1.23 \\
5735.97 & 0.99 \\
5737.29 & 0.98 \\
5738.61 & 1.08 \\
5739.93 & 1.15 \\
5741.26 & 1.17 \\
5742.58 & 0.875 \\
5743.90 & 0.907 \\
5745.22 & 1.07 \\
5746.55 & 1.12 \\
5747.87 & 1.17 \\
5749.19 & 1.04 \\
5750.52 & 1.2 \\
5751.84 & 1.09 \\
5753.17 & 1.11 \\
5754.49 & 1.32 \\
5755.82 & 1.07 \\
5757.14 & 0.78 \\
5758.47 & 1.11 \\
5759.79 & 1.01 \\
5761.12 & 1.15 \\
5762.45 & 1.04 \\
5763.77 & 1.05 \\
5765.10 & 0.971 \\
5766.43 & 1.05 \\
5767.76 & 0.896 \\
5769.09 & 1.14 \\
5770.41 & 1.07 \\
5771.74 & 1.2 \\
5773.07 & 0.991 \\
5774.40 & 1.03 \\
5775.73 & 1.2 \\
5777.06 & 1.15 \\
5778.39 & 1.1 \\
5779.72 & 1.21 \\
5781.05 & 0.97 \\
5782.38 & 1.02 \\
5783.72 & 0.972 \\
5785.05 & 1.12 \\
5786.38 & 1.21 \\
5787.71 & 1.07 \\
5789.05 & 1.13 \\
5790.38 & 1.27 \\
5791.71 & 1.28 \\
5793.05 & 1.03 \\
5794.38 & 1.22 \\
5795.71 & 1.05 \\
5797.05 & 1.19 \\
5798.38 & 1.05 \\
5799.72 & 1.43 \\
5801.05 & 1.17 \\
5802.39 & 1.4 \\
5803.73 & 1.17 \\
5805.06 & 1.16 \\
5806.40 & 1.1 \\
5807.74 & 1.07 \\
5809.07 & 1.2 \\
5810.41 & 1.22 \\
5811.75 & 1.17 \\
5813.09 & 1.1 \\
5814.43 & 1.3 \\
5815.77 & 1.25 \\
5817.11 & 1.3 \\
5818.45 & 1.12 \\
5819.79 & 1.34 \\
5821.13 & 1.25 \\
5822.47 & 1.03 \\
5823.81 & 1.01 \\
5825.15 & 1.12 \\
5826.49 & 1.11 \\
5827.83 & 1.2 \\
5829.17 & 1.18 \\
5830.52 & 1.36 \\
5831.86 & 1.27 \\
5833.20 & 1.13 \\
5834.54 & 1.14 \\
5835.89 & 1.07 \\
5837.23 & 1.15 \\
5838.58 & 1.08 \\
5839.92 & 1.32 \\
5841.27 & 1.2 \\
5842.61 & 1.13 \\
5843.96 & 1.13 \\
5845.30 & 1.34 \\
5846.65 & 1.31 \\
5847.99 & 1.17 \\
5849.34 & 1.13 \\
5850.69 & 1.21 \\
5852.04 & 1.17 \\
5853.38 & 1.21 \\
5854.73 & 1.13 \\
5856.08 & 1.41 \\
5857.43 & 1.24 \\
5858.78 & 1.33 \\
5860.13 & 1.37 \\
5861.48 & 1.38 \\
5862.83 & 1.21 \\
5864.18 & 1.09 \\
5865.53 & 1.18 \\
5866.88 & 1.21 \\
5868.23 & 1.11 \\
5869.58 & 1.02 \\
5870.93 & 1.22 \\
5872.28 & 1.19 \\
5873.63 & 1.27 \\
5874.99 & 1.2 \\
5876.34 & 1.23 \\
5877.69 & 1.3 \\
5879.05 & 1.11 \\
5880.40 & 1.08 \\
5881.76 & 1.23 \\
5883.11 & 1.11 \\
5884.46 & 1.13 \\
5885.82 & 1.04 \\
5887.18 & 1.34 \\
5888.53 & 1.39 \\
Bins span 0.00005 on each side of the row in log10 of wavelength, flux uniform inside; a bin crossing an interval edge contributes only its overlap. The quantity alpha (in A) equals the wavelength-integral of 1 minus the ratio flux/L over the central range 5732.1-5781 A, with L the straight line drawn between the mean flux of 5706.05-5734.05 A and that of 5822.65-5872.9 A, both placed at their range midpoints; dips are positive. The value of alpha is 2.3 A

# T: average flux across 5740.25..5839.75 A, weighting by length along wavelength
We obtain 1.13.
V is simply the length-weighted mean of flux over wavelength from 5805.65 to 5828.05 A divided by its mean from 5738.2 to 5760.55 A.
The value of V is 1.09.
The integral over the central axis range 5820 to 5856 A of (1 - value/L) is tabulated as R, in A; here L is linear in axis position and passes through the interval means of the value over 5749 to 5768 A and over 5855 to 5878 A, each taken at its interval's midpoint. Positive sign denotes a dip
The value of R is 0.2 A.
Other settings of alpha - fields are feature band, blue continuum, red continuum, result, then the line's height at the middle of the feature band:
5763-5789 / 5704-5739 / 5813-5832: 1.7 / 1.15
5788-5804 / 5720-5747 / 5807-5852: -0.7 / 1.14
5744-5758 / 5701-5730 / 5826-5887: 0.7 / 1.15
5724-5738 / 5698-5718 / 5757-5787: 0.7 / 1.11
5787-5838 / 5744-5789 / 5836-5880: -1.6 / 1.14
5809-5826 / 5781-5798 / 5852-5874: -0.4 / 1.16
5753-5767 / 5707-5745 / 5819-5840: 0.7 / 1.12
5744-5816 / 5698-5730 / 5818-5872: 2.4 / 1.16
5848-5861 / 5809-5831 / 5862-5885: -0.7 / 1.18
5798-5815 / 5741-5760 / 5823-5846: -0.9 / 1.14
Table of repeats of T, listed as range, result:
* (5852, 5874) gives 1.22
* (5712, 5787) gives 1.09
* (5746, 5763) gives 1.09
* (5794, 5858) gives 1.19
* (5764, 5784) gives 1.07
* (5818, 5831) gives 1.17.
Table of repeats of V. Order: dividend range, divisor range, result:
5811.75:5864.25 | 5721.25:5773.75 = 1.13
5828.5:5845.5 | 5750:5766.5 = 1.11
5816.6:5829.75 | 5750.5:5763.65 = 1.08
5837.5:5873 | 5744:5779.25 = 1.12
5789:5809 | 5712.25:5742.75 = 1.07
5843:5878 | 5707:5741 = 1.11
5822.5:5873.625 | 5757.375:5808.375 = 1.07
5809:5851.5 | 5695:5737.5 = 1.07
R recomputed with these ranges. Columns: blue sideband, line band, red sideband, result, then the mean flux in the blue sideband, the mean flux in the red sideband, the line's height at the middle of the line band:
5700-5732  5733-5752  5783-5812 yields 0.9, 1.12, 1.17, 1.13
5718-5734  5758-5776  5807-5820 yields 1.3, 1.09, 1.2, 1.14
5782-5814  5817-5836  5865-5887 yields -0.2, 1.16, 1.17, 1.16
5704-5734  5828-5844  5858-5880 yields 0.1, 1.11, 1.21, 1.19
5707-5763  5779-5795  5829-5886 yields 0.2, 1.09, 1.2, 1.14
